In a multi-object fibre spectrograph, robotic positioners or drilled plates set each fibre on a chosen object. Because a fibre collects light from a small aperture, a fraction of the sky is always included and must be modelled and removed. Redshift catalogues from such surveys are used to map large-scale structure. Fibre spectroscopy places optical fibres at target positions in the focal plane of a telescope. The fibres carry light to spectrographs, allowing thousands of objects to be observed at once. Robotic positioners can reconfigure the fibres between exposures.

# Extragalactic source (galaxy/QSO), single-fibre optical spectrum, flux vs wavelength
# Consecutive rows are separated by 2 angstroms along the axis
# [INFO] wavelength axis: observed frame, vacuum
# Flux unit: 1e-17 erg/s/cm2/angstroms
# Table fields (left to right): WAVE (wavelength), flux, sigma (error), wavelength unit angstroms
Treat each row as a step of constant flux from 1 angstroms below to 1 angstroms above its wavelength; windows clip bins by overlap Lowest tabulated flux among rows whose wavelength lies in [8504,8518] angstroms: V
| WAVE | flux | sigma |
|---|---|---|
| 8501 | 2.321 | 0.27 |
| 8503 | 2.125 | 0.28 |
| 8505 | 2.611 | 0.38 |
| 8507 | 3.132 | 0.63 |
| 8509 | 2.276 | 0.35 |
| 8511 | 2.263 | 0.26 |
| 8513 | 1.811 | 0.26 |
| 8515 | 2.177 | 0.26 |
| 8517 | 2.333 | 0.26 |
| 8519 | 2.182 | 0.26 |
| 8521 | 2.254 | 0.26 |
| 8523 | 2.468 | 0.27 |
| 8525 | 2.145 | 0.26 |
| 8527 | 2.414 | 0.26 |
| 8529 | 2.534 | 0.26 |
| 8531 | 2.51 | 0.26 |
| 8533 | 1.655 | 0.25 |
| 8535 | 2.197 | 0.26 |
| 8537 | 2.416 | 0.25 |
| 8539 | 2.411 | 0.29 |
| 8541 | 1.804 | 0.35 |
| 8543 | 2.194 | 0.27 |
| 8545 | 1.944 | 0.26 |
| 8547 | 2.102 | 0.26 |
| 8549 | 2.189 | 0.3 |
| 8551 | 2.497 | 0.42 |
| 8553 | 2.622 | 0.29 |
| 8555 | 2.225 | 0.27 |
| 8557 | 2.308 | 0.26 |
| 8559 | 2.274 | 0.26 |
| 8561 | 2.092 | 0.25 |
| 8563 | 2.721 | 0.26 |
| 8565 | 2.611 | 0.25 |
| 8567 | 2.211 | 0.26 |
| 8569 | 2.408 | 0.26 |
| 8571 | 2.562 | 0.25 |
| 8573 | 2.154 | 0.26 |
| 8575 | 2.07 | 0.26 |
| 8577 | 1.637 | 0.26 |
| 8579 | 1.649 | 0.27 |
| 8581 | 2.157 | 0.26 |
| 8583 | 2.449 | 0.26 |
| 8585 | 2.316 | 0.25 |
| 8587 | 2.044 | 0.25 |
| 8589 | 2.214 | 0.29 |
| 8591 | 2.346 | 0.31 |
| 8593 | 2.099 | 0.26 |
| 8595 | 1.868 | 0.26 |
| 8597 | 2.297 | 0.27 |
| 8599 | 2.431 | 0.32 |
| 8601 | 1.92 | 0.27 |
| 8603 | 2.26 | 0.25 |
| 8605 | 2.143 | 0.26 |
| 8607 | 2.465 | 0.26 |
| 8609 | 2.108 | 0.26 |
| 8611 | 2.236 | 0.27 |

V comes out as 1.811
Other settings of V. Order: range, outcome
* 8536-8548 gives 1.804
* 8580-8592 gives 2.044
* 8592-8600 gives 1.868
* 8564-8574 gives 2.154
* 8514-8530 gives 2.145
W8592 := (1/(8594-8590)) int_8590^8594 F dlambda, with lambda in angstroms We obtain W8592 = 2.22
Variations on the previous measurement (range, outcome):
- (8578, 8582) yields 1.9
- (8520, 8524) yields 2.36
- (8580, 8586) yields 2.31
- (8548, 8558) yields 2.37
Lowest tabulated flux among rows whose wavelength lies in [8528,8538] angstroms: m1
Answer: 1.655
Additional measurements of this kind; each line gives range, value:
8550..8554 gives 2.497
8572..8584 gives 1.637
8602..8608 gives 2.143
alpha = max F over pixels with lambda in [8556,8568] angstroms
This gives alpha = 2.721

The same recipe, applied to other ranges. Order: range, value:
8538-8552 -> 2.497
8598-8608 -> 2.465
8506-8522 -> 3.132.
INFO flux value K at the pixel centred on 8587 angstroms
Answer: 2.044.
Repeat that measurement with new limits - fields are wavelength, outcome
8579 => 1.649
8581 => 2.157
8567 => 2.211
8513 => 1.811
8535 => 2.197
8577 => 1.637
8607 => 2.465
